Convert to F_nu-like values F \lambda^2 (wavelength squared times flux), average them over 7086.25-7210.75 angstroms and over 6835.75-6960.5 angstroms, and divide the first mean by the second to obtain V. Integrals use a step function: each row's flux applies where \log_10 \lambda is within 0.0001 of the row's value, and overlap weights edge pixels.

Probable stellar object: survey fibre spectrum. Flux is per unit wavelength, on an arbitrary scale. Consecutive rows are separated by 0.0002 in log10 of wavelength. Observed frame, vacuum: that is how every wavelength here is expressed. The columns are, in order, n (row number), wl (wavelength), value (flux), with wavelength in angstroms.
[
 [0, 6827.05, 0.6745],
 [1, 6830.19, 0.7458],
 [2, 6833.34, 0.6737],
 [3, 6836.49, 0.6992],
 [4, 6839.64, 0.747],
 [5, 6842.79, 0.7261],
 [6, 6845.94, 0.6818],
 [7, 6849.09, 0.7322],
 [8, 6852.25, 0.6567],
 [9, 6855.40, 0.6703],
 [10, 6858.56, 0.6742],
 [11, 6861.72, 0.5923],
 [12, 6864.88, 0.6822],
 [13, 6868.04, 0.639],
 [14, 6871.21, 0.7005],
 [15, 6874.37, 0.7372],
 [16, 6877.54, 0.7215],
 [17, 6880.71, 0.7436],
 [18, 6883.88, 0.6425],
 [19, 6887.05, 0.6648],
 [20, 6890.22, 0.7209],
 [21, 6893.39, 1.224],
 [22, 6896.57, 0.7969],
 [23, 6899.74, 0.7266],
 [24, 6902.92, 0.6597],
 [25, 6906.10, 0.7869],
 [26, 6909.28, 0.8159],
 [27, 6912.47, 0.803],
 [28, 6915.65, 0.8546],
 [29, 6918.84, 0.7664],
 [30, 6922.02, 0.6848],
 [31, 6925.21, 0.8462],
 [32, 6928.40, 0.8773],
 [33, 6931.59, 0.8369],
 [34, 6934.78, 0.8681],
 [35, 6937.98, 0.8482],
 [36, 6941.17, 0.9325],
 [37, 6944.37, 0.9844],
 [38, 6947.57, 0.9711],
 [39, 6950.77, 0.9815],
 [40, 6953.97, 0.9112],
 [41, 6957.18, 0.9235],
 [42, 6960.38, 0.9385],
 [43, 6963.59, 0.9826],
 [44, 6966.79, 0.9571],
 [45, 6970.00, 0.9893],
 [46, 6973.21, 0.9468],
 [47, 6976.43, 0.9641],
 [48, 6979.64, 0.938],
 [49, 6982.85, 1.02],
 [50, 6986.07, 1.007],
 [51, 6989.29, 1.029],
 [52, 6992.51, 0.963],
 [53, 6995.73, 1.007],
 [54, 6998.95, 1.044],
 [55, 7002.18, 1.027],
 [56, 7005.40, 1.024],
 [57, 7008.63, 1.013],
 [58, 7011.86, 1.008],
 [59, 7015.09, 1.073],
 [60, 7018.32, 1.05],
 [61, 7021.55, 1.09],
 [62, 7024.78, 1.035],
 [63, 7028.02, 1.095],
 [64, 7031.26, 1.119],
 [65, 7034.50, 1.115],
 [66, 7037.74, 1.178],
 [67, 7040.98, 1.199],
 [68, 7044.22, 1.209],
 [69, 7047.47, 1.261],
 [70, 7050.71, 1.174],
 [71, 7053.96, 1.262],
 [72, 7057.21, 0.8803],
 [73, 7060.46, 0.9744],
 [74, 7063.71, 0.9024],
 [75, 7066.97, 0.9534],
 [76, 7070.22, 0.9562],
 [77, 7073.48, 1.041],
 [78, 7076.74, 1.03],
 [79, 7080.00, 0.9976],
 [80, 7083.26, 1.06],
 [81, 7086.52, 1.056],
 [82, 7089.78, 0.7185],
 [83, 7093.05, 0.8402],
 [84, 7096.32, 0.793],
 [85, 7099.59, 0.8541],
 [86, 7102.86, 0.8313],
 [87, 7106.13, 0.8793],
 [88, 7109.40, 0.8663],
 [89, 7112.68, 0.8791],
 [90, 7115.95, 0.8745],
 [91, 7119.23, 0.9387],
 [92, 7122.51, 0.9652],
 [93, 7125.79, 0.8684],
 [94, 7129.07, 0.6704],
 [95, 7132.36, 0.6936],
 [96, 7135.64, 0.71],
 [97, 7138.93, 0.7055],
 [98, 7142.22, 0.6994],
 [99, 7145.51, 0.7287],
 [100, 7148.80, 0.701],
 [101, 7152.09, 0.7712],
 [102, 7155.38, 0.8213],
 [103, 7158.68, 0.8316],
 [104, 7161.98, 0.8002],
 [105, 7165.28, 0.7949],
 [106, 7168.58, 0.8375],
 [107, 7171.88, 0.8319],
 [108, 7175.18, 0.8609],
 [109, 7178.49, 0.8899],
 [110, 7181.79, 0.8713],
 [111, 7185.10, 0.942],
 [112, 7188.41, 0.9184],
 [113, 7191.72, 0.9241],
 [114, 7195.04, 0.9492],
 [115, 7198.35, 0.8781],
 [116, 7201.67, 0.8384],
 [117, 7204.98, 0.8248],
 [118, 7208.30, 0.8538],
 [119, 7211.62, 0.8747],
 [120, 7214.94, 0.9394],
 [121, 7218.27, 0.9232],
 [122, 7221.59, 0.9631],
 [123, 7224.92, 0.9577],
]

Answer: 1.1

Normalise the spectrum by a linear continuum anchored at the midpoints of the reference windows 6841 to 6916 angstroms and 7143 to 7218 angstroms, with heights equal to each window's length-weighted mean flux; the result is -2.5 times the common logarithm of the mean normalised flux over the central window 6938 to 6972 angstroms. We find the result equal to -0.24 mag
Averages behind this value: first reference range 0.734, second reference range 0.849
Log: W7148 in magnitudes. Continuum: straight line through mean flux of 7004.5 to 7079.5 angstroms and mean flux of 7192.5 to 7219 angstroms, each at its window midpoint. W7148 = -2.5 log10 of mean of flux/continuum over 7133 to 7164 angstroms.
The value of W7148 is 0.25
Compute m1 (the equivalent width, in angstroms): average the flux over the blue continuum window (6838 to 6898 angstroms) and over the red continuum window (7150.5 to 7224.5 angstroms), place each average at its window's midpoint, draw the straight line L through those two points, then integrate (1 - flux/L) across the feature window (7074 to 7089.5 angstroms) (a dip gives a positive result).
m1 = -3.5 angstroms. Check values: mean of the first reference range 0.724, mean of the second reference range 0.872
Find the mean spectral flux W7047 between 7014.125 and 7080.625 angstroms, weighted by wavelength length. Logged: 1.08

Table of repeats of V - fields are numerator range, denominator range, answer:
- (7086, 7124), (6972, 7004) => 0.90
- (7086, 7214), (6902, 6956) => 1.04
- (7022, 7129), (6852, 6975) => 1.27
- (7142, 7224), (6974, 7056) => 0.83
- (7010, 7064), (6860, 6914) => 1.54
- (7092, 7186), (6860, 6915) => 1.18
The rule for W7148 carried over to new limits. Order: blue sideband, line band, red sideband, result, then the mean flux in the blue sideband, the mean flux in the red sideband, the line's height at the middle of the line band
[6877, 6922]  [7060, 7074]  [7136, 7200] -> -0.18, 0.779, 0.827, 0.809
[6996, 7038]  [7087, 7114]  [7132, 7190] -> 0.09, 1.06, 0.803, 0.912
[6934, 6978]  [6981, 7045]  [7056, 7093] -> -0.12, 0.944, 0.957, 0.95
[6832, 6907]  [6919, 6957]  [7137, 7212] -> -0.18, 0.721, 0.832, 0.745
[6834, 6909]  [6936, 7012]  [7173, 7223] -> -0.24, 0.724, 0.896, 0.778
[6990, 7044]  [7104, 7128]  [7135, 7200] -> 0.02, 1.07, 0.825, 0.908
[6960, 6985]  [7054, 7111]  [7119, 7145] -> -0.12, 0.969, 0.77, 0.832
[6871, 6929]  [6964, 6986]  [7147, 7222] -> -0.21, 0.778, 0.861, 0.8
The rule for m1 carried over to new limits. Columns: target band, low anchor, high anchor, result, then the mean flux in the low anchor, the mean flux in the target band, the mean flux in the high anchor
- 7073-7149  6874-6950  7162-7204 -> 0.77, 0.816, 0.85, 0.874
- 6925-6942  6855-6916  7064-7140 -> -2.08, 0.742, 0.867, 0.879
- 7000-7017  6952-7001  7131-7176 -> -1.67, 0.975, 1.03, 0.77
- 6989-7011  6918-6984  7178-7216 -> -2.53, 0.914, 1.01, 0.891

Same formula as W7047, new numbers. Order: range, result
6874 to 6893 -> 0.736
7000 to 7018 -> 1.03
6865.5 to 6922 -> 0.761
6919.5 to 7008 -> 0.944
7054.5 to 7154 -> 0.865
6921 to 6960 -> 0.893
